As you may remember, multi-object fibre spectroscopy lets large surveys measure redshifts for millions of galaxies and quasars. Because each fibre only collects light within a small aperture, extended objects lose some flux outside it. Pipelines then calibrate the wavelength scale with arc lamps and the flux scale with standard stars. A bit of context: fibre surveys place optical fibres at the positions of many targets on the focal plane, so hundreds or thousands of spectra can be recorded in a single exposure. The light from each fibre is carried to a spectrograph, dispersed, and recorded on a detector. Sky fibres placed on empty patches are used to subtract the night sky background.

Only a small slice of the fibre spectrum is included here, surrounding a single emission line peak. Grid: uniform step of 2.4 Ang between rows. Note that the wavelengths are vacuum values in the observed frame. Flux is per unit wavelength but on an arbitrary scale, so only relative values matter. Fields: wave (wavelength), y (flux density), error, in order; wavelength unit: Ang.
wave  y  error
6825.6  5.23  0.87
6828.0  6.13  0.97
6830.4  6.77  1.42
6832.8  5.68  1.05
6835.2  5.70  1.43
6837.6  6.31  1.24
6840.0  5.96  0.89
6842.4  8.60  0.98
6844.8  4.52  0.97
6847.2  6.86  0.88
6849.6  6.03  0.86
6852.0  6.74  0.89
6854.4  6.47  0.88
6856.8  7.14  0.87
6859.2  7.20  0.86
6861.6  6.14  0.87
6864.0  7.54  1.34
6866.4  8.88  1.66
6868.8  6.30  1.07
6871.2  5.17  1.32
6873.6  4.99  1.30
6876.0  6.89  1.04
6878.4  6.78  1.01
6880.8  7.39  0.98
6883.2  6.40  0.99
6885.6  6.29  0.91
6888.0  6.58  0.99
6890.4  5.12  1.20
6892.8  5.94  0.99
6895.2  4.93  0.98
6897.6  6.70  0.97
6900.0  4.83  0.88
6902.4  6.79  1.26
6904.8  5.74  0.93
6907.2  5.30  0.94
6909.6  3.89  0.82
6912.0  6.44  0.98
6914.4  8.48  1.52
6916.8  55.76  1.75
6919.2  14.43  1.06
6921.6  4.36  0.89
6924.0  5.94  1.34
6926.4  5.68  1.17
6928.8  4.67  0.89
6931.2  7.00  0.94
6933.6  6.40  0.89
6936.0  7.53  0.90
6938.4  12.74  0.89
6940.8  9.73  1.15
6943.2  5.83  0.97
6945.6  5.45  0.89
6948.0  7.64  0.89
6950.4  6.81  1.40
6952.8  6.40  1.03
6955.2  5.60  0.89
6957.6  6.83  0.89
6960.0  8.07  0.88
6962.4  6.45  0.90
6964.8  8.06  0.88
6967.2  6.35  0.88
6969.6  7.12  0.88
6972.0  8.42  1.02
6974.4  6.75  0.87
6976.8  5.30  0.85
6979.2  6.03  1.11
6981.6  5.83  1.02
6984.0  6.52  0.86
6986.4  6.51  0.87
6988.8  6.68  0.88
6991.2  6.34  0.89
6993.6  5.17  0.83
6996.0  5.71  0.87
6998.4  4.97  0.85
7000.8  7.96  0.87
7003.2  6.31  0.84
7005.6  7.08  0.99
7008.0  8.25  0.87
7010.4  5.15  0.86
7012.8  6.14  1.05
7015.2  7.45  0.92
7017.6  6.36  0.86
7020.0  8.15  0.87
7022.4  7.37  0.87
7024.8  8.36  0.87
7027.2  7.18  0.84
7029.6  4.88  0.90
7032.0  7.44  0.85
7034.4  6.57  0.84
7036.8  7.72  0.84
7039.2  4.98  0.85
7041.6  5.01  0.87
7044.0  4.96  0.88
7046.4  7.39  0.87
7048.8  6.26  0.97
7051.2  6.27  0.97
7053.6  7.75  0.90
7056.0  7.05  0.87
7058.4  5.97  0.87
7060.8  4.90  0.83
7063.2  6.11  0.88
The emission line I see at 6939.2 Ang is [N II] 6583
